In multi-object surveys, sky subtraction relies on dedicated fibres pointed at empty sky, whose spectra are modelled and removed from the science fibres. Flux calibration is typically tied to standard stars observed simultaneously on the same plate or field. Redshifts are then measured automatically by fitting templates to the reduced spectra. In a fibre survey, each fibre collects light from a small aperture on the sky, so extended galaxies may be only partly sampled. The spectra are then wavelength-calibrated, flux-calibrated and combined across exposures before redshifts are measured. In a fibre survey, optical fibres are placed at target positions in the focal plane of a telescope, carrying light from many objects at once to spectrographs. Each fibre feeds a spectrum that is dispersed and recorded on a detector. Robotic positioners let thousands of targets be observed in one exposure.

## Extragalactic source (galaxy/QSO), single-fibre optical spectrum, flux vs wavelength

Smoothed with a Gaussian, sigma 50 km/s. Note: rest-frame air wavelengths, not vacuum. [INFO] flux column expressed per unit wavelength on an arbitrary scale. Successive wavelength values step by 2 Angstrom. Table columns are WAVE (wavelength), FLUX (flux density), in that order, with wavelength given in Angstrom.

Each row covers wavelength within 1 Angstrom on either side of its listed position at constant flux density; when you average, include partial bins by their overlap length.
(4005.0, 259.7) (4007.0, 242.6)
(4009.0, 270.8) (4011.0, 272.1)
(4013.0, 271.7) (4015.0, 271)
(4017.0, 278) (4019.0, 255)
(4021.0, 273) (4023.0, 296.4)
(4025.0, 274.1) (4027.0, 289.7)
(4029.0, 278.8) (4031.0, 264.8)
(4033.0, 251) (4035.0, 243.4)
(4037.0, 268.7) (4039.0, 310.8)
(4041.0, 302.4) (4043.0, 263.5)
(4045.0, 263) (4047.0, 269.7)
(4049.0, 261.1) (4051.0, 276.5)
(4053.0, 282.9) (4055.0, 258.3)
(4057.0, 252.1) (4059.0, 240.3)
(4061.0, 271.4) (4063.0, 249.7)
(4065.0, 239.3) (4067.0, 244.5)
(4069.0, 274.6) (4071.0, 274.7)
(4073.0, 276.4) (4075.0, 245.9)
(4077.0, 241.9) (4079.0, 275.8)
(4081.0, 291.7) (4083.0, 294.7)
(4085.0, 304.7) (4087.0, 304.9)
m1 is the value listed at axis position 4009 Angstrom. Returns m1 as 270.8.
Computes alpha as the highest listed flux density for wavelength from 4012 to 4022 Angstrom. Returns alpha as 278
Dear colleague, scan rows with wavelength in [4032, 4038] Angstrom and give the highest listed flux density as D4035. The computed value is 268.7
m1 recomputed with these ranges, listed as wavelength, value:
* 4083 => 294.7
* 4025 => 274.1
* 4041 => 302.4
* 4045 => 263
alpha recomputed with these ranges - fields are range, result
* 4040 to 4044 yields 302.4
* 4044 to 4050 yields 269.7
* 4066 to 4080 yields 276.4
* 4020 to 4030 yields 296.4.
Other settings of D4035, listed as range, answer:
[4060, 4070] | 274.6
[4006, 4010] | 270.8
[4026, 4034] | 289.7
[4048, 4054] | 282.9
